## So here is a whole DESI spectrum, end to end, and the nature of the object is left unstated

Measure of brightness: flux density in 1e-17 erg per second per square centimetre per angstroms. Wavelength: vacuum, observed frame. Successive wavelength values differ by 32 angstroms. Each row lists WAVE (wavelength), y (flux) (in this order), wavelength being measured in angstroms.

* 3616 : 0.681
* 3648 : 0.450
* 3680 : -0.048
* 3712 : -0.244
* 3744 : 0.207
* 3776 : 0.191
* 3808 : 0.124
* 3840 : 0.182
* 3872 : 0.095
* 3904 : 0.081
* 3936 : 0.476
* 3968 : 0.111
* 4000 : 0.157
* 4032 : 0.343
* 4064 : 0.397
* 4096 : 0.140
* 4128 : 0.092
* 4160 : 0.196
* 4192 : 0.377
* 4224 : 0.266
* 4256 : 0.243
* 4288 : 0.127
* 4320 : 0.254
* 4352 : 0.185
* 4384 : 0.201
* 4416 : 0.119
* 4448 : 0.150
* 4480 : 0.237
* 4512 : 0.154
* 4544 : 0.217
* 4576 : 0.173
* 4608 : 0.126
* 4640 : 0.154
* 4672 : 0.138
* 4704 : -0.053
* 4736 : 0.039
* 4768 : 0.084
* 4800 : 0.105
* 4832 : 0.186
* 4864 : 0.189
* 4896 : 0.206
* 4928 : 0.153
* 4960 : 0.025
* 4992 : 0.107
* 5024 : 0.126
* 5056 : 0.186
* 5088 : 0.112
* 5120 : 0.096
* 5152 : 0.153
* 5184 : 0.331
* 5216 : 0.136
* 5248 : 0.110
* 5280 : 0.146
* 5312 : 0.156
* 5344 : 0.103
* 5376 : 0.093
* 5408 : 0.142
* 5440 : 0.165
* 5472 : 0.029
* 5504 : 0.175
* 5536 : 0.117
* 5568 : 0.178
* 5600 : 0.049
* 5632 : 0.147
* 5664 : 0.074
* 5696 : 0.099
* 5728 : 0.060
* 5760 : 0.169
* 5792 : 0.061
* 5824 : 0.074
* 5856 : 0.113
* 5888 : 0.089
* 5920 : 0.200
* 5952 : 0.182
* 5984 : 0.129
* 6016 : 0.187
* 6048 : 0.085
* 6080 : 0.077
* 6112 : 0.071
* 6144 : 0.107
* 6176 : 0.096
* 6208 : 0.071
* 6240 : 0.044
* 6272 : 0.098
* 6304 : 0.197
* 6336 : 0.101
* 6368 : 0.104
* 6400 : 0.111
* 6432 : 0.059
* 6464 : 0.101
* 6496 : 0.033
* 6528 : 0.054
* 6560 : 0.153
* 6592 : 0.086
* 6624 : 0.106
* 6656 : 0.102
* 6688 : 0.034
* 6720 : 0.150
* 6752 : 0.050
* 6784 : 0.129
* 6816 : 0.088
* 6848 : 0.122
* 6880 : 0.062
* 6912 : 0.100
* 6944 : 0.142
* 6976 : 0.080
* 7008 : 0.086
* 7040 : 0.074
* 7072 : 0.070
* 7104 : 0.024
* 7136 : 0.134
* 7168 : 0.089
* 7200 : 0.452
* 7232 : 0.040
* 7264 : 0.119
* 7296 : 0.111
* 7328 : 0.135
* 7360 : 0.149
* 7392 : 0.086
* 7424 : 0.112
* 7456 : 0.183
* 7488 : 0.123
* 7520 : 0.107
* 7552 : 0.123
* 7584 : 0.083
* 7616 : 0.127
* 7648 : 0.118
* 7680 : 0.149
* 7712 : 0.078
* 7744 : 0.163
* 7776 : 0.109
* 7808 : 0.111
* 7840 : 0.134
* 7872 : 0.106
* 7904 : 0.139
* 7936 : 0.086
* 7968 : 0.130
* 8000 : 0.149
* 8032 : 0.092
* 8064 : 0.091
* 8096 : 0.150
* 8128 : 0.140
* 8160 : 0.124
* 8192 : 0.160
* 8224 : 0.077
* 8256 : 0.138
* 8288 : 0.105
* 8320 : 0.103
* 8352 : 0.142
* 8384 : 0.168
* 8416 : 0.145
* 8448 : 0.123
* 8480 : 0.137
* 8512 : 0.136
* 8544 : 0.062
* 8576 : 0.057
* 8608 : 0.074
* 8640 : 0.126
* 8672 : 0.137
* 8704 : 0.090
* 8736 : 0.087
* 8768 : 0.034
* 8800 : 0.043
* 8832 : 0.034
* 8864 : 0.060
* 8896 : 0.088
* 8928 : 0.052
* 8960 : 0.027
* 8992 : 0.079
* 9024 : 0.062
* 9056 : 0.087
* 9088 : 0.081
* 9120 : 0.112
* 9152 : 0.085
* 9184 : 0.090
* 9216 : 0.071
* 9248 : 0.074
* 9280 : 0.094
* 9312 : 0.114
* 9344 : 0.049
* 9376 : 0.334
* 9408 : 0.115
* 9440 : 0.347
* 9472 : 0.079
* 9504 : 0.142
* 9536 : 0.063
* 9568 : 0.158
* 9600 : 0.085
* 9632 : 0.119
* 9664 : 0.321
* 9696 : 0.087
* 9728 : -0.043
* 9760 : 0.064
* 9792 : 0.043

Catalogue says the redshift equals 0.93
